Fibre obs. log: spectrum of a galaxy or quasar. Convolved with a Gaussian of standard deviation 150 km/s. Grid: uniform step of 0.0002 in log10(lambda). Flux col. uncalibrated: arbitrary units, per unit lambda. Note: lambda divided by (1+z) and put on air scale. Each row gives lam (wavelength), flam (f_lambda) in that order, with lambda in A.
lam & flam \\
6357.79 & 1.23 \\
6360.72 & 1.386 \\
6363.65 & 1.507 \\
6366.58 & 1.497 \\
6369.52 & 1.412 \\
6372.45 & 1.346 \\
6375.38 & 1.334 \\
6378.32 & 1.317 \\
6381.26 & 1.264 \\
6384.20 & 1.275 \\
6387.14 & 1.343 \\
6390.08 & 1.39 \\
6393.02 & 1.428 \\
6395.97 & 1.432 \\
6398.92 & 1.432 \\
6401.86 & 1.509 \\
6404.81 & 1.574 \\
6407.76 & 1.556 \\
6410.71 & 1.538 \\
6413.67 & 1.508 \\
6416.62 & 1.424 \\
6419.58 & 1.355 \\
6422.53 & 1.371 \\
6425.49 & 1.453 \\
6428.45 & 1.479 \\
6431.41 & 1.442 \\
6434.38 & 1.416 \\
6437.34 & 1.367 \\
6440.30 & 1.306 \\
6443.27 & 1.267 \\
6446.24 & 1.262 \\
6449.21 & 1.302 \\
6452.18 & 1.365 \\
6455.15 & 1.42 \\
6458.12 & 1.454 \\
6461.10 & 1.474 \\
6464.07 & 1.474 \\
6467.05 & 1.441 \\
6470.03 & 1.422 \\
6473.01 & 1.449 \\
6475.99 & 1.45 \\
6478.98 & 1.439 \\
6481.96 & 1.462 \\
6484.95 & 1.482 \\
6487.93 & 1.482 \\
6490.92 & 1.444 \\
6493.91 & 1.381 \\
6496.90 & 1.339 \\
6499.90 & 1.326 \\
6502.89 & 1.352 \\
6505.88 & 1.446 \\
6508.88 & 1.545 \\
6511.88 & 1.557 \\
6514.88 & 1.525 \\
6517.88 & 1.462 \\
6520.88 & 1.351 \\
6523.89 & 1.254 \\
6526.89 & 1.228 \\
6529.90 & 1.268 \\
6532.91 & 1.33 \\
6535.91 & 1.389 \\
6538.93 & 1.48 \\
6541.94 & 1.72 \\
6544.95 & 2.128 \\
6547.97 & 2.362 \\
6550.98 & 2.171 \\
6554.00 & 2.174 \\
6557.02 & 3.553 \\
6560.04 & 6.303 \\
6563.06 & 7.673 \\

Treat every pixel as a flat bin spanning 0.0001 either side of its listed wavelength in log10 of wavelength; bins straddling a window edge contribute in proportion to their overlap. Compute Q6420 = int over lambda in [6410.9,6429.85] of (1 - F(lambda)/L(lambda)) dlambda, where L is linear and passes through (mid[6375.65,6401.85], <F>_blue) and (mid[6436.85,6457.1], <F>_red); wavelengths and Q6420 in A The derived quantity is -1.3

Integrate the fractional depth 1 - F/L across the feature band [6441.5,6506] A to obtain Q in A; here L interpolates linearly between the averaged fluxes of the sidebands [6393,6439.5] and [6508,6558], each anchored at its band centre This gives 7.3 A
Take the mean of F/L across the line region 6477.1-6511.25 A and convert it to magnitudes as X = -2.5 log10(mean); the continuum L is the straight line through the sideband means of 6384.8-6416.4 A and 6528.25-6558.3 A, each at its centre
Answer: 0.236 mag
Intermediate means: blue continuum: 1.46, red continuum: 1.94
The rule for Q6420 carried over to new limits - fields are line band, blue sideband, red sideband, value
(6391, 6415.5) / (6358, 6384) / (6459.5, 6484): -1.7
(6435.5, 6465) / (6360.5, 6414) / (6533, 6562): 8.1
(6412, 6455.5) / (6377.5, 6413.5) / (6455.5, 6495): 1.7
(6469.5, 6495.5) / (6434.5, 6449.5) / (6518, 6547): -1.1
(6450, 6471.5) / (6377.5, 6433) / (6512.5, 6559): 2.1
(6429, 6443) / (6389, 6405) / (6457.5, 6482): 0.7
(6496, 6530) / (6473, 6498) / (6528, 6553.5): 4.1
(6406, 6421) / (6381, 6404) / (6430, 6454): -1.1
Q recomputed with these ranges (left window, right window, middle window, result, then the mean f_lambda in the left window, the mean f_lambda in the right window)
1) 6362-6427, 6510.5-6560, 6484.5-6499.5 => 2.8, 1.42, 1.88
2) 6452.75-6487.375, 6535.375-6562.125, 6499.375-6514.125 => 4.3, 1.45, 2.74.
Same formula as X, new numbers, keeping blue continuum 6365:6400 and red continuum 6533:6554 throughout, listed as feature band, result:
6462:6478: 0.134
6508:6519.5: 0.166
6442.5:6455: 0.196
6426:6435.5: 0.052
